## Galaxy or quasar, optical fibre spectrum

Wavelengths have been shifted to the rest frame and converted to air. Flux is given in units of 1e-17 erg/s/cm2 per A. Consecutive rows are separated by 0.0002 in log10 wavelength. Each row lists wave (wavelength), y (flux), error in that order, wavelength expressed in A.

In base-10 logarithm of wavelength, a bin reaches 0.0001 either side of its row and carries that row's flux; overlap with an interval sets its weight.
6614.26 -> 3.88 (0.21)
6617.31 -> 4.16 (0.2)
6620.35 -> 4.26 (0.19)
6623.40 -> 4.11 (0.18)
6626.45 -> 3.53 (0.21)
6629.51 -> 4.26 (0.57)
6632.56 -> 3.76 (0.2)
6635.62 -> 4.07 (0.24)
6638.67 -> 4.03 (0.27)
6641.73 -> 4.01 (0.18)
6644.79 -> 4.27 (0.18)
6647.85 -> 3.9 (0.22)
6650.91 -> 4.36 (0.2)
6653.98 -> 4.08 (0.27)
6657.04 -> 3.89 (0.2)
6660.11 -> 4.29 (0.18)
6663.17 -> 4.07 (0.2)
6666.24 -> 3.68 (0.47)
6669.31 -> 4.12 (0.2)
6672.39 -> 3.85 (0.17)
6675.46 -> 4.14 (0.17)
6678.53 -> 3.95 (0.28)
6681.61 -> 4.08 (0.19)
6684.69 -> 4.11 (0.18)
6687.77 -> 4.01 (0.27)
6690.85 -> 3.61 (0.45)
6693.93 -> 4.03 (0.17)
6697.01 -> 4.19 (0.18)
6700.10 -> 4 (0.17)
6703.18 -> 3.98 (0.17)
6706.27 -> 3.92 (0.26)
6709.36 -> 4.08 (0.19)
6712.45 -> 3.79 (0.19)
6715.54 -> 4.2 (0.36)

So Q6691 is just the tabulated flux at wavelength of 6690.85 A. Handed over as 3.61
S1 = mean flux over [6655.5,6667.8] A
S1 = 3.99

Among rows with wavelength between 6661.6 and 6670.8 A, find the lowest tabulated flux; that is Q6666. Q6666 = 3.68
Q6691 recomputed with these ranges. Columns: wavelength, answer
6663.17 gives 4.07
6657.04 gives 3.89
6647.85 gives 3.9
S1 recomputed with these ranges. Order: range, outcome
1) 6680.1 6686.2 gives 4.09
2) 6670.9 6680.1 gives 3.98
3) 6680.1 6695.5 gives 3.97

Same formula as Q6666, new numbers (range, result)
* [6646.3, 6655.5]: 3.9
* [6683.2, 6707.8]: 3.61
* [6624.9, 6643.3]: 3.53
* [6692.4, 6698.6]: 4.03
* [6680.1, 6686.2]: 4.08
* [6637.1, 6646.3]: 4.01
